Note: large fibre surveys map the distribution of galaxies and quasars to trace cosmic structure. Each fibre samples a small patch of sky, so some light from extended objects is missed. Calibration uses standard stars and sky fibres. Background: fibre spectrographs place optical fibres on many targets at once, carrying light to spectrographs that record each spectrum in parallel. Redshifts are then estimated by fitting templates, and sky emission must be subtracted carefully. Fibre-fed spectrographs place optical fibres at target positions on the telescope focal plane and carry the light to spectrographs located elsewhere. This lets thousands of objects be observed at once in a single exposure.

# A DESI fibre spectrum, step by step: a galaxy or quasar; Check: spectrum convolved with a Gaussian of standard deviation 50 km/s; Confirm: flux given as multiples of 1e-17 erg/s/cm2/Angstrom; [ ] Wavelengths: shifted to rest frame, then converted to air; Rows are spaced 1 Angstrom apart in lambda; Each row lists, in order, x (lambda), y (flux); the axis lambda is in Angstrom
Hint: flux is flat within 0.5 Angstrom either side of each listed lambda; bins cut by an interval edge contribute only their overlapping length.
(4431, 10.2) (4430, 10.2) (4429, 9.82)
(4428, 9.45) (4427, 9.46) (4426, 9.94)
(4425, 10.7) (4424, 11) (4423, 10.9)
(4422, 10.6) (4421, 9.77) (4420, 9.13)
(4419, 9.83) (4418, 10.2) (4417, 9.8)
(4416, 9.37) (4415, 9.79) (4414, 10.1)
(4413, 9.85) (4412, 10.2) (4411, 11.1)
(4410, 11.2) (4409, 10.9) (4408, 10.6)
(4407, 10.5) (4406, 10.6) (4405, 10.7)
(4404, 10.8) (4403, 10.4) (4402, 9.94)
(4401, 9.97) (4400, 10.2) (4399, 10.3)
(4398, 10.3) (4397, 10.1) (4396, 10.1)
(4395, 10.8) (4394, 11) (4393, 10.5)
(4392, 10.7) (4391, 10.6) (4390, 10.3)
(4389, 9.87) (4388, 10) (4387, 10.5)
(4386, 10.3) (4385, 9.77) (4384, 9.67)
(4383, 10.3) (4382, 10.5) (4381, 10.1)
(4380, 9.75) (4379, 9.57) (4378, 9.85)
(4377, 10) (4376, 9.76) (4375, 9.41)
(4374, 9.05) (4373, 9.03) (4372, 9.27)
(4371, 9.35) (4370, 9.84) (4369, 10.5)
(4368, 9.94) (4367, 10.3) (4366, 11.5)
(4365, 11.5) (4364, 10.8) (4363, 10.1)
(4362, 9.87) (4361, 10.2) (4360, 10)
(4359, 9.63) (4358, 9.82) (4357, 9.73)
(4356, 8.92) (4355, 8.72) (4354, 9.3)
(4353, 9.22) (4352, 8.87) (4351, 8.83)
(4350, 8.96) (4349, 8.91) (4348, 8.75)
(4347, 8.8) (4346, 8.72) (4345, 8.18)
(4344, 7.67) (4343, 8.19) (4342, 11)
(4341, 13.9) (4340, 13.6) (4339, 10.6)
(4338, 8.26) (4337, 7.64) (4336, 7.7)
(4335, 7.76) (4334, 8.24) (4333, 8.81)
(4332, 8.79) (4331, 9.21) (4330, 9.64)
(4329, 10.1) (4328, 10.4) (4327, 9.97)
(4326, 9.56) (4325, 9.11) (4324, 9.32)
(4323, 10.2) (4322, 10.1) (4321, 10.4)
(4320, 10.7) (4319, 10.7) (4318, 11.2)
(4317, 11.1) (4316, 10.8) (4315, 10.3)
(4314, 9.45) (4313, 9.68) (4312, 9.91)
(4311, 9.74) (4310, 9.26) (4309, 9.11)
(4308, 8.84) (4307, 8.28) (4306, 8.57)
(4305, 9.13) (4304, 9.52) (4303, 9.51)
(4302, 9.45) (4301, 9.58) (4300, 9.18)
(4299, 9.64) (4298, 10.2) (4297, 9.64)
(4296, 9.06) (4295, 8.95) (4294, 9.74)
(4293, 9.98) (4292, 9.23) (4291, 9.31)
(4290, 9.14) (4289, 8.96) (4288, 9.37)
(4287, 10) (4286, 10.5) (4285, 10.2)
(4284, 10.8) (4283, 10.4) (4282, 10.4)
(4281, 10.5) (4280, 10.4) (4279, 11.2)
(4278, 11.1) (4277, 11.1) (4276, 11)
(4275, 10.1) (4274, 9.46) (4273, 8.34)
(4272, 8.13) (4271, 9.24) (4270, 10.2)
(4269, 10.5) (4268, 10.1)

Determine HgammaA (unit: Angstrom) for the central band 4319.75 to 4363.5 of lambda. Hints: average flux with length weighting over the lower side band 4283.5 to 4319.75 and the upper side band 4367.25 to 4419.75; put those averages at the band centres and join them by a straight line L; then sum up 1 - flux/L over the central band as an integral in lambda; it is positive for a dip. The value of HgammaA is 1.8 Angstrom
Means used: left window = 9.67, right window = 10.1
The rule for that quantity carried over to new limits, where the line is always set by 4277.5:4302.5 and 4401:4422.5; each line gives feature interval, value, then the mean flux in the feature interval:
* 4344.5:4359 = 1.53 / 9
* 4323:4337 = 1.25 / 9.11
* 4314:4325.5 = -0.40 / 10.3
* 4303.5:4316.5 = 0.67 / 9.43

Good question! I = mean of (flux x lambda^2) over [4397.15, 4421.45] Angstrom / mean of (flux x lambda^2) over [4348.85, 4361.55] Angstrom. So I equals 1.12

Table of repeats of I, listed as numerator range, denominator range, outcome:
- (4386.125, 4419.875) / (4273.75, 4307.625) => 1.11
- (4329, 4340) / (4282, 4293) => 0.93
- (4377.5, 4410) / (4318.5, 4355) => 1.12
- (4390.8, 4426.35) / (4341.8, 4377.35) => 1.11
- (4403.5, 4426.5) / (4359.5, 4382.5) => 1.05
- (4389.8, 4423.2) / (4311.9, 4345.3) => 1.09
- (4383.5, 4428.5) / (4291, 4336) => 1.12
